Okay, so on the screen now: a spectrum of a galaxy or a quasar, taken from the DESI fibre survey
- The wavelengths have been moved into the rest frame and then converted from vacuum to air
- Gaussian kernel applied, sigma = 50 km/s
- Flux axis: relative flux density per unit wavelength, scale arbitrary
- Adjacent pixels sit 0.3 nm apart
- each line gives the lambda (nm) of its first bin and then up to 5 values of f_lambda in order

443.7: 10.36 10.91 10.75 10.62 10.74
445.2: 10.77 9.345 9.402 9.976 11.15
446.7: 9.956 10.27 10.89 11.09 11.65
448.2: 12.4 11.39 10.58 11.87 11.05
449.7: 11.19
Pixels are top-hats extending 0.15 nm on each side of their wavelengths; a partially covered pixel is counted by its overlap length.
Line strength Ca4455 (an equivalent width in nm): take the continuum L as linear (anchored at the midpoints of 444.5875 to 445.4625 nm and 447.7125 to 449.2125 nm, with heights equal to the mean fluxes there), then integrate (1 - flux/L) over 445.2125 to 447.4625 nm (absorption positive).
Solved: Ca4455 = 0.15 nm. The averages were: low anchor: 10.5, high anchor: 11.6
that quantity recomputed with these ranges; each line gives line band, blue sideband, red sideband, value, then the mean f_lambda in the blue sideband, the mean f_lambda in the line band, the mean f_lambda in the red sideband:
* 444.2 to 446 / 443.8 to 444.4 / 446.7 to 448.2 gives 0.10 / 10.8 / 10.2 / 11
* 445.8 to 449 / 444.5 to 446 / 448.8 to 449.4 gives -0.02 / 10.2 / 10.9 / 11.3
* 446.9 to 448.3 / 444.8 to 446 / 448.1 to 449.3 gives -0.03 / 10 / 11.3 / 11.5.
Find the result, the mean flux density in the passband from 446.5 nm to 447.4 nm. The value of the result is 10.4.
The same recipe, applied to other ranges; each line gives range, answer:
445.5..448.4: 10.7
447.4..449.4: 11.4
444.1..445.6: 10.5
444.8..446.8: 10.2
